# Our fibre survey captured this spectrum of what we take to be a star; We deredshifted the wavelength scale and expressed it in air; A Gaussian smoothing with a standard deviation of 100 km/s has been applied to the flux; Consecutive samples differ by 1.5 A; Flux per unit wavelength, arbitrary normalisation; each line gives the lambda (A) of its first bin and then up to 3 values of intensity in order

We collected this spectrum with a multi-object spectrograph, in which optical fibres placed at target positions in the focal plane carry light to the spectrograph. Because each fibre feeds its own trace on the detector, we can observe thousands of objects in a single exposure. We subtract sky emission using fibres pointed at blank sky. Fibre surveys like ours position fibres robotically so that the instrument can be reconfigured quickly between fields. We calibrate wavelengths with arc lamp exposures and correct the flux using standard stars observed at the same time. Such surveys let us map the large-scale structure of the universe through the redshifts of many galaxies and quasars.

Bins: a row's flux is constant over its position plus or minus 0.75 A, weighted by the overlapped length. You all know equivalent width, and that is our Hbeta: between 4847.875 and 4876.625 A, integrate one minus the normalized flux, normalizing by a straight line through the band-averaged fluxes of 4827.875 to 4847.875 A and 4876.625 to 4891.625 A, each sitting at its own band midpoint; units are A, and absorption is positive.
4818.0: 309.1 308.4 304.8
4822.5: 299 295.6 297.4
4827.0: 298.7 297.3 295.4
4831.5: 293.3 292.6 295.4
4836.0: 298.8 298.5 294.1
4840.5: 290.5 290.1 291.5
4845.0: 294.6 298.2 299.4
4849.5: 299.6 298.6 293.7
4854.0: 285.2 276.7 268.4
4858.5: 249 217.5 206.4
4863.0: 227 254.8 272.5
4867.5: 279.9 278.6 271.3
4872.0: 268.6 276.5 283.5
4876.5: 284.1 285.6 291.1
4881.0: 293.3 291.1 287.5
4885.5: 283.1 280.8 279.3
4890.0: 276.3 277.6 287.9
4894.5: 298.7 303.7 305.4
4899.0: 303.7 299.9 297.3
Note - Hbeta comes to 2.1 A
